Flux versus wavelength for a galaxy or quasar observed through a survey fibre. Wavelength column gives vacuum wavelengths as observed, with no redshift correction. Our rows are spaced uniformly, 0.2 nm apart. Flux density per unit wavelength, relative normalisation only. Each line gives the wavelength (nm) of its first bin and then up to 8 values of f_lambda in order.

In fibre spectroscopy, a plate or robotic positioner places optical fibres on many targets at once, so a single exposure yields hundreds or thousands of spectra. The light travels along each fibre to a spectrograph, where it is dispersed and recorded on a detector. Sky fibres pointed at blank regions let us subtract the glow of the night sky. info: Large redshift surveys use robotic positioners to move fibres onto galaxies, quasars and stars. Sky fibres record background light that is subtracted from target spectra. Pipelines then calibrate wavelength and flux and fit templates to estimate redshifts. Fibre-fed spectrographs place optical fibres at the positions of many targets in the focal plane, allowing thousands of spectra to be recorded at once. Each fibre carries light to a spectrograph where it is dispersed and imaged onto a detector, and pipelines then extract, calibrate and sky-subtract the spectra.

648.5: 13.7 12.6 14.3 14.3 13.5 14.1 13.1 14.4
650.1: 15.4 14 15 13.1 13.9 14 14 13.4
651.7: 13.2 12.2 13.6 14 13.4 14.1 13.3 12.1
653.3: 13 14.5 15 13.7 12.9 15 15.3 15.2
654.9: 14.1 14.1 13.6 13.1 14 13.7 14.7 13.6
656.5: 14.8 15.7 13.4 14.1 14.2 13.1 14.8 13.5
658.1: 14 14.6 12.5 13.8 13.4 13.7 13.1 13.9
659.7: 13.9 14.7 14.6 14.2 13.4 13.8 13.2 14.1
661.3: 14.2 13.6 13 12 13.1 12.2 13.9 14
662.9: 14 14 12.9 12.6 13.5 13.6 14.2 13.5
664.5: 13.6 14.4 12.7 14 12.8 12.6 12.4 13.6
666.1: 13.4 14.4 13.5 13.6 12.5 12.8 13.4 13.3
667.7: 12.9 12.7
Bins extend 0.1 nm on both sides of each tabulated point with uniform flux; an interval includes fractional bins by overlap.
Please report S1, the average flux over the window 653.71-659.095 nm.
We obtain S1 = 14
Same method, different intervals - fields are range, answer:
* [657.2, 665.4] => 13.6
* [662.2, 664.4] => 13.5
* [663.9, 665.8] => 13.4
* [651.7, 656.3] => 13.8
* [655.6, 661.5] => 13.9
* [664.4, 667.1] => 13.3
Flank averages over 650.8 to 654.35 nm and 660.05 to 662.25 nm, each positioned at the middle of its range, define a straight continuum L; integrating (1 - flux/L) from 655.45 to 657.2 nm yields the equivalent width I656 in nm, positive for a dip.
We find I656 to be -0.08 nm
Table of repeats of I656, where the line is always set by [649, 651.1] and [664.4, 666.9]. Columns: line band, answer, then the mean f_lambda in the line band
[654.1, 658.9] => -0.10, 14.1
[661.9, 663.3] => 0.01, 13.4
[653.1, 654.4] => 0.00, 13.9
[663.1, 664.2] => 0.00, 13.4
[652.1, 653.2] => 0.04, 13.4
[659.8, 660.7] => -0.04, 14.2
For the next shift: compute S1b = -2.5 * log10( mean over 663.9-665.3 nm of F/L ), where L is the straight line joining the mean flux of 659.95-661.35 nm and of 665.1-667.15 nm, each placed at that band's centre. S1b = -0.02 mag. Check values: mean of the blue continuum 13.9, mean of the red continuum 13.2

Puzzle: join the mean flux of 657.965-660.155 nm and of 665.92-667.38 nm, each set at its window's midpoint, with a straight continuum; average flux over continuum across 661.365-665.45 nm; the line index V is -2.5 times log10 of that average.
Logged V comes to 0.02 mag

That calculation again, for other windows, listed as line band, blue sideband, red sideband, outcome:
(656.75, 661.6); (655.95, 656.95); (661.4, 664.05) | 0.01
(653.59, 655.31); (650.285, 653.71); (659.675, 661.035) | -0.05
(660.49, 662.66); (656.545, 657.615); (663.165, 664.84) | 0.03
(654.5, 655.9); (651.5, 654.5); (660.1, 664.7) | -0.04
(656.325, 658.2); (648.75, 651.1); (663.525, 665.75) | -0.03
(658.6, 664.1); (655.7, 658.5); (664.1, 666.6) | 0.01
